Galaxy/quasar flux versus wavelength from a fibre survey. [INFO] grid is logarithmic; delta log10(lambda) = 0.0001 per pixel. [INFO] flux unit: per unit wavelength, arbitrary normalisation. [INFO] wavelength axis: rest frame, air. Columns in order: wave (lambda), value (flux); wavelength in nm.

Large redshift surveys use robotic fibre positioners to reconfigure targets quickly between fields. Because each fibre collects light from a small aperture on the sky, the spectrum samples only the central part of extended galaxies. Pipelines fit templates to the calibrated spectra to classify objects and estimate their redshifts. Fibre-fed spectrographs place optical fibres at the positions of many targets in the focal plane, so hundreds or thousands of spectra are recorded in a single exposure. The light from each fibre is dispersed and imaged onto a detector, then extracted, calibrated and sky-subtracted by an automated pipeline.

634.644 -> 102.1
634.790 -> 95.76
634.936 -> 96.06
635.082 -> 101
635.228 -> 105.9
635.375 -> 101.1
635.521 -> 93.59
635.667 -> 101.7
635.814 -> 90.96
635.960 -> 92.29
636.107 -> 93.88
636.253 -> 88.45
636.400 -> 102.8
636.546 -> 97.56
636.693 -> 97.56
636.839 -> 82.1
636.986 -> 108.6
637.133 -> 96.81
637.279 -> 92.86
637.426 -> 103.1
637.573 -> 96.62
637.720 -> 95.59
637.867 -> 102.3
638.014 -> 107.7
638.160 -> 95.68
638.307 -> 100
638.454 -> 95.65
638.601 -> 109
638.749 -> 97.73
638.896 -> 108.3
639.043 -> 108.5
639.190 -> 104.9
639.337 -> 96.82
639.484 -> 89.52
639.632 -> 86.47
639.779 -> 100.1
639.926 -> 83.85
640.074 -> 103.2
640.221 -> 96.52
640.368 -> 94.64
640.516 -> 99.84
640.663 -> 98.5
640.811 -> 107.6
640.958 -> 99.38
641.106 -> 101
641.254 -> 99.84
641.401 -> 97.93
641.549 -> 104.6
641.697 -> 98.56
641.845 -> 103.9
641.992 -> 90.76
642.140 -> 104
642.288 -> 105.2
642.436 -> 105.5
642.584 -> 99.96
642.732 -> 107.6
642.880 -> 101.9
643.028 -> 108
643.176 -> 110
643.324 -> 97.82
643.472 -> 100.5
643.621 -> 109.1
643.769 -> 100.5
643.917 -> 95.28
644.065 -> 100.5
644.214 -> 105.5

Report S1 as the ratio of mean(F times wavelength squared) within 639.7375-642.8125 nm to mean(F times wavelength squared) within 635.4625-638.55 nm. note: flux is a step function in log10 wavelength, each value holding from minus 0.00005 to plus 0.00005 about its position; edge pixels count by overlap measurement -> 1.0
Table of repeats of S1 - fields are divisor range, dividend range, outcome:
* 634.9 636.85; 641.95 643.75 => 1.10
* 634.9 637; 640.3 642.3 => 1.06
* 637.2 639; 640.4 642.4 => 1.01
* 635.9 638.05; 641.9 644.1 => 1.08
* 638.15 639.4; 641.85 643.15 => 1.02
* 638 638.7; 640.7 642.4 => 1.01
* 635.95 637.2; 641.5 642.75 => 1.08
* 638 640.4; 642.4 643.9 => 1.06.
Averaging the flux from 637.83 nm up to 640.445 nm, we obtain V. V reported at 98.9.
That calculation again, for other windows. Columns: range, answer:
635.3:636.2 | 95.4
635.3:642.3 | 98.4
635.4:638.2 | 97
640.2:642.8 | 101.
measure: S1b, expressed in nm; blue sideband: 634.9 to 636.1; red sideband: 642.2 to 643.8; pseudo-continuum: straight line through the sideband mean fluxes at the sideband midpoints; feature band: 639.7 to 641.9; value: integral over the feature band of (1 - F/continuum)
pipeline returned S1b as 0.07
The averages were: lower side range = 97.6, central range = 99.2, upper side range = 104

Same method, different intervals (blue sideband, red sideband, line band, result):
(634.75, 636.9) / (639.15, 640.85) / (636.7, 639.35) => -0.11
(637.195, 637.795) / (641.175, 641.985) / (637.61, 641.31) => -0.03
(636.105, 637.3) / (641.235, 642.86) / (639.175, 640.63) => 0.06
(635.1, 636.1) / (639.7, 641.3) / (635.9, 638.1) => 0.01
